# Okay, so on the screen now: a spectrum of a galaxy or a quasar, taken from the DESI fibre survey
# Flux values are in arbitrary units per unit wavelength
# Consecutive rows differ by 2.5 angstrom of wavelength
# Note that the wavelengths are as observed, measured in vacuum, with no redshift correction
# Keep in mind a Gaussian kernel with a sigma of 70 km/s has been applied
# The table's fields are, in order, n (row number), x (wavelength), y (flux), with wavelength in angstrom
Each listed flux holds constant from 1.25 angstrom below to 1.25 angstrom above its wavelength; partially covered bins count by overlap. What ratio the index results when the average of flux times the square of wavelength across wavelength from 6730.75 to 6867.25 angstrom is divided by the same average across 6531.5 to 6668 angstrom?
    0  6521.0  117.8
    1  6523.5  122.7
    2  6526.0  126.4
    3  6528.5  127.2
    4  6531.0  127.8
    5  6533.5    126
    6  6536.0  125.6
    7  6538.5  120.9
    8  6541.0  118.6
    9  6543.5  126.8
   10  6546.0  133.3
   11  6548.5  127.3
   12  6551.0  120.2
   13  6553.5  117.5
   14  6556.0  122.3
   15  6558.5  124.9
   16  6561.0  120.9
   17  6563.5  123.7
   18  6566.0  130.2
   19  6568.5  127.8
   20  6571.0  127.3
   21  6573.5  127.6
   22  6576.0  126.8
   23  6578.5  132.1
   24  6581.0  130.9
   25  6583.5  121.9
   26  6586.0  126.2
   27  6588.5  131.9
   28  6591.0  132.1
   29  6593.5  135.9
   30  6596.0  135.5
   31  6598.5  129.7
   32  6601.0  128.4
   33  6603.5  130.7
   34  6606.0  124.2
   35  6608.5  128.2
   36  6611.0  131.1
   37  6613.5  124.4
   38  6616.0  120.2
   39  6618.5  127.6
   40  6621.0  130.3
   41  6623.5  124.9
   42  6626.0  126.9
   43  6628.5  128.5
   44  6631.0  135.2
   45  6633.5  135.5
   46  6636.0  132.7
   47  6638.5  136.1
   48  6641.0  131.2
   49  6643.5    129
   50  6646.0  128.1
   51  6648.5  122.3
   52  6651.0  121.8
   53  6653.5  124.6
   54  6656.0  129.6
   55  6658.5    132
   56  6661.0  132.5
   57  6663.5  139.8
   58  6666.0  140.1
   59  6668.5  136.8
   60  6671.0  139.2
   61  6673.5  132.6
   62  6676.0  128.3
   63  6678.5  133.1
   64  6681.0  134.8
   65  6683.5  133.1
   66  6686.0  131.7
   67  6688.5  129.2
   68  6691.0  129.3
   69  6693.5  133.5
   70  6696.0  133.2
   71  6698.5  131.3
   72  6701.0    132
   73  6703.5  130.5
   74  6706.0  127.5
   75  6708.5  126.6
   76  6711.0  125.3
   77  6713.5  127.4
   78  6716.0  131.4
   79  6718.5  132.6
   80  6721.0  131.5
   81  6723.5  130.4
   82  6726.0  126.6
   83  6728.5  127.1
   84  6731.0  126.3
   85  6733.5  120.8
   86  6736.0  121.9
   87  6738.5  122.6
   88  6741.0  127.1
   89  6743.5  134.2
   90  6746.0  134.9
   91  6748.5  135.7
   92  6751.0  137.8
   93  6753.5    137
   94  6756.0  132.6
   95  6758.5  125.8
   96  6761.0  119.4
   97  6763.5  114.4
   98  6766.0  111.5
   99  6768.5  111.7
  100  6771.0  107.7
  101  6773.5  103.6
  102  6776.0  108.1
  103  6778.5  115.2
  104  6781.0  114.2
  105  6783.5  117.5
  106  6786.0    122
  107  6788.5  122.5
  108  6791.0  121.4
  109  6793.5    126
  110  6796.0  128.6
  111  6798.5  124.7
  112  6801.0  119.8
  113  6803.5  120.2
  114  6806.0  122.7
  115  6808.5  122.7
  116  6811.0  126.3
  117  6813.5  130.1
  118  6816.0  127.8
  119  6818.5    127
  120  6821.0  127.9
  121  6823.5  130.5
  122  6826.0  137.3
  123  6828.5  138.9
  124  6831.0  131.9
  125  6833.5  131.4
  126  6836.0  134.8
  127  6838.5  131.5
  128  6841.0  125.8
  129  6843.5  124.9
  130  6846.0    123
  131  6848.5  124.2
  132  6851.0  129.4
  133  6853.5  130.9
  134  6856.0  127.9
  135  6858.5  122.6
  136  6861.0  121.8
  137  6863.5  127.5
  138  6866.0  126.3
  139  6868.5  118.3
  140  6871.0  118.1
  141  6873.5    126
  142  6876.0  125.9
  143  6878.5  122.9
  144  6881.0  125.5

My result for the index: 1.0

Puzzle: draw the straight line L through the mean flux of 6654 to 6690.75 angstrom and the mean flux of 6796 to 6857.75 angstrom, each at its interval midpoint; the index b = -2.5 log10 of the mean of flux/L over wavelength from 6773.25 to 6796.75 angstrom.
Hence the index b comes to 0.10 mag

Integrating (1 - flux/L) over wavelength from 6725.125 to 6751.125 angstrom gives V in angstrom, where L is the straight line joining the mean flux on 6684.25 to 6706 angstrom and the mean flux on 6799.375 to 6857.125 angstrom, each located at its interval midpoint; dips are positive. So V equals 0.4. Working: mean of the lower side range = 131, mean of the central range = 128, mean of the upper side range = 128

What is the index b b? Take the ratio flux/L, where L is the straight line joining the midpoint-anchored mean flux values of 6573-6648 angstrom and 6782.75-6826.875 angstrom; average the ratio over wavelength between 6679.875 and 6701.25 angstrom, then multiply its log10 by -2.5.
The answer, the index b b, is -0.036 mag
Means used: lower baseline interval 129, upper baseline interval 125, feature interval 132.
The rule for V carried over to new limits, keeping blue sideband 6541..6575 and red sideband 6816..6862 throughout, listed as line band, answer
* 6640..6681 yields -1.6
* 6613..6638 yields -0.6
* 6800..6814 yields 0.6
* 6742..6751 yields -0.5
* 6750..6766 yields 0.2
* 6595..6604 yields -0.4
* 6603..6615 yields -0.1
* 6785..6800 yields 0.5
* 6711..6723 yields -0.3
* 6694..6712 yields -0.4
